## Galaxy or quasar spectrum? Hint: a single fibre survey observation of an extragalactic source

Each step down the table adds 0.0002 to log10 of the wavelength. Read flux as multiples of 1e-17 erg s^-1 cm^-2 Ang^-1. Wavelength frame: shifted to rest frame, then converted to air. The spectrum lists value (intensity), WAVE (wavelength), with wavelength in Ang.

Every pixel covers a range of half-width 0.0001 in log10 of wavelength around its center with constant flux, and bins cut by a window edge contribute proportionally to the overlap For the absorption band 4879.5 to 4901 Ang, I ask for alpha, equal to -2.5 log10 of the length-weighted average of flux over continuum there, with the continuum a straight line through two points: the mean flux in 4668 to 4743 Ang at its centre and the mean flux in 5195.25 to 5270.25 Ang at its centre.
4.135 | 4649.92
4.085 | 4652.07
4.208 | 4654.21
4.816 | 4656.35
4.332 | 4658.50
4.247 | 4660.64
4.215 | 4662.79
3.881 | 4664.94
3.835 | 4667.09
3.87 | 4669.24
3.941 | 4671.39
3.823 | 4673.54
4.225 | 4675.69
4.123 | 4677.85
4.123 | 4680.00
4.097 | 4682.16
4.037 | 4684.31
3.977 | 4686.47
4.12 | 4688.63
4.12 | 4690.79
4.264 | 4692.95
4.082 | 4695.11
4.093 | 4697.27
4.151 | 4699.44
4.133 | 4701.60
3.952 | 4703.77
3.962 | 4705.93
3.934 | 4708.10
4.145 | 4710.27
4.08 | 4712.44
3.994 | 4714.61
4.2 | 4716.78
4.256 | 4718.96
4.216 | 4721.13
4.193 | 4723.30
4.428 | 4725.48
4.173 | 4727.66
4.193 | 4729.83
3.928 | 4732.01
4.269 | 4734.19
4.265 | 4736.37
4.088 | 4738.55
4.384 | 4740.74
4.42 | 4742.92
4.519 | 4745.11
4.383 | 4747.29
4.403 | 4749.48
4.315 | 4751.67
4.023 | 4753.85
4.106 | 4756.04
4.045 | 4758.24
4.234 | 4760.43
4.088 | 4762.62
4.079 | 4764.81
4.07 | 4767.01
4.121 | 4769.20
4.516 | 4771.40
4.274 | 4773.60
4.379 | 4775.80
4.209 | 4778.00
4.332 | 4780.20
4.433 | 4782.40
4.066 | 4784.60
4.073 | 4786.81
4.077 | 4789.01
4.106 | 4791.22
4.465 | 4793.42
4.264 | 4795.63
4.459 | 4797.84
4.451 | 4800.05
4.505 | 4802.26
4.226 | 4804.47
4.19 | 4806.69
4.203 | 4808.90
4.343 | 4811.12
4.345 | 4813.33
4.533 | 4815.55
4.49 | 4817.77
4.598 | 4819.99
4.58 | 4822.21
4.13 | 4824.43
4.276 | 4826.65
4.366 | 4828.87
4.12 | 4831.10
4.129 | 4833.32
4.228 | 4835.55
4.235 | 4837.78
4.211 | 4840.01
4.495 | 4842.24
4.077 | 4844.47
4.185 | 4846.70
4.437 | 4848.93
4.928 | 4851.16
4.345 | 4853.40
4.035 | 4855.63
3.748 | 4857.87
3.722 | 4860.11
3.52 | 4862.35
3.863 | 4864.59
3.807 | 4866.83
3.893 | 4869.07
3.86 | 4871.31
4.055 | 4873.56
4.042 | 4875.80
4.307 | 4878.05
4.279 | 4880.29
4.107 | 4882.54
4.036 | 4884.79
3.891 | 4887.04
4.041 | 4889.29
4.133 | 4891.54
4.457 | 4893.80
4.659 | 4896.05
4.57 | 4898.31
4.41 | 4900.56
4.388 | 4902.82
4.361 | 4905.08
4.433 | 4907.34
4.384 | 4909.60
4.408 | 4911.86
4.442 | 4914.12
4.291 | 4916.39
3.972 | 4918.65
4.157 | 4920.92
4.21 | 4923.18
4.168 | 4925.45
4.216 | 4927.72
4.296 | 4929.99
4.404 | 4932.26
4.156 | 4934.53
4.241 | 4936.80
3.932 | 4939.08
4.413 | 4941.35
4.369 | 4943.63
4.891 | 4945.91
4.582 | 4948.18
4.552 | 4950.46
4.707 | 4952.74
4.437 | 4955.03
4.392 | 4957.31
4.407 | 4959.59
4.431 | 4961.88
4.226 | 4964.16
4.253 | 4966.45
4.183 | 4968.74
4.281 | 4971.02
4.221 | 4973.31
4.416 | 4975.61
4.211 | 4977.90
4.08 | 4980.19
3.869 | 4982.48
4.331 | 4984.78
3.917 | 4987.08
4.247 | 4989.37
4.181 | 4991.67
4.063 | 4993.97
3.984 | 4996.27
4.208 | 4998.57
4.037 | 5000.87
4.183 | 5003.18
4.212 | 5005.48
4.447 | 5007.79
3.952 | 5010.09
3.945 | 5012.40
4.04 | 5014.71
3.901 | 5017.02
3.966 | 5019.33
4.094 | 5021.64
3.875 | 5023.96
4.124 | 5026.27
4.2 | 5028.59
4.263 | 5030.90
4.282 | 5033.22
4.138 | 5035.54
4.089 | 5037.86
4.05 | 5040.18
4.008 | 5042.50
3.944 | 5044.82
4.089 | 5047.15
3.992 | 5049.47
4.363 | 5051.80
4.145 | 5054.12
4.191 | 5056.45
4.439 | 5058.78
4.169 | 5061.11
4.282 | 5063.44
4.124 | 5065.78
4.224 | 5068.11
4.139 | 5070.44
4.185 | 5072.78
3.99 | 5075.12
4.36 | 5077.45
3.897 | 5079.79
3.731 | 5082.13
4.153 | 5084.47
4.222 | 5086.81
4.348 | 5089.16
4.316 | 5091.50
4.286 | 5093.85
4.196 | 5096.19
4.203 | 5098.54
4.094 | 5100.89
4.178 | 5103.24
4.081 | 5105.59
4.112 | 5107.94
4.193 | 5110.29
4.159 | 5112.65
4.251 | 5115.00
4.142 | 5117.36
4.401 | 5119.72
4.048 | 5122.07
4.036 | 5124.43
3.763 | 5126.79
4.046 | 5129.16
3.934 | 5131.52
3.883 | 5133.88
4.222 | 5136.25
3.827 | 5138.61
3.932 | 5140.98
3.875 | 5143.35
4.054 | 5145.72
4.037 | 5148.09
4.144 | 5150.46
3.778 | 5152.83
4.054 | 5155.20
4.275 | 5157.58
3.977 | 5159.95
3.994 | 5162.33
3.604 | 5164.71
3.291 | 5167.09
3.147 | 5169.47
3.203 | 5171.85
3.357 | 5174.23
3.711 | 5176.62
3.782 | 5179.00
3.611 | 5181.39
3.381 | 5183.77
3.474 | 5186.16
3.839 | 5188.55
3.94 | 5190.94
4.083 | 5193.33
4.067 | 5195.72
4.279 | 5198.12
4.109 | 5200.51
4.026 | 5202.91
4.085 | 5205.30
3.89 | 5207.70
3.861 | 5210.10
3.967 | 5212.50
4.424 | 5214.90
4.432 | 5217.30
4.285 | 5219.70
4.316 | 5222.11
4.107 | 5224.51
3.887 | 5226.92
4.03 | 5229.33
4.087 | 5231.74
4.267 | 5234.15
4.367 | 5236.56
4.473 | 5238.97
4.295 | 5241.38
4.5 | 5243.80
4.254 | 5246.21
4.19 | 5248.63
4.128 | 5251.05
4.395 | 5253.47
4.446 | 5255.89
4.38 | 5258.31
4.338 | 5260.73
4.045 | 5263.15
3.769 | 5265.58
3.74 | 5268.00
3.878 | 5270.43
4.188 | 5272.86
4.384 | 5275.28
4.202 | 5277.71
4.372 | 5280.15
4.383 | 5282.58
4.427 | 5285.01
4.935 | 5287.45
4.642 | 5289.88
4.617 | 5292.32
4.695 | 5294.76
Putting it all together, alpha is -0.03 mag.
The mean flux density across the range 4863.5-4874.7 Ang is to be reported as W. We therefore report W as 3.9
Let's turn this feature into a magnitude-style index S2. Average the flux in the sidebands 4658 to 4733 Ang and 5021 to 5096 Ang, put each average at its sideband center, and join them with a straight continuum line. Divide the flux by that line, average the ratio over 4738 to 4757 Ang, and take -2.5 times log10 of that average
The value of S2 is -0.05 mag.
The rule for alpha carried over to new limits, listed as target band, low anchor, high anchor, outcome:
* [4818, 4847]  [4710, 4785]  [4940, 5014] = -0.01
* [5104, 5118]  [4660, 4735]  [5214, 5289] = 0.01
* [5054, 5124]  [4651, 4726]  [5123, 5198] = -0.08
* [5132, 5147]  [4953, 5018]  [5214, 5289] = 0.07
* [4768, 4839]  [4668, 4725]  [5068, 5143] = -0.06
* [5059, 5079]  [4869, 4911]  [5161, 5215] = -0.06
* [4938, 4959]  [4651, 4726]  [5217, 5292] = -0.07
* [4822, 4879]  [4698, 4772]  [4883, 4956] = 0.04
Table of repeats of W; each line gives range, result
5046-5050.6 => 4.04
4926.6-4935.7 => 4.27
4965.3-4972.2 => 4.24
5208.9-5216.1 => 4.09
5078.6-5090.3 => 4.07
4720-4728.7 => 4.25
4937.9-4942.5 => 4.17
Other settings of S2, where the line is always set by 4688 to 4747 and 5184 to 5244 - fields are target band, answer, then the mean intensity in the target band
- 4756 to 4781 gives -0.010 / 4.21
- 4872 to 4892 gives 0.015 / 4.09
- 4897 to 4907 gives -0.073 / 4.43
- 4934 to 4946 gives -0.039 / 4.29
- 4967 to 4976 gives -0.032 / 4.26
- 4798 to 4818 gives -0.052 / 4.36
